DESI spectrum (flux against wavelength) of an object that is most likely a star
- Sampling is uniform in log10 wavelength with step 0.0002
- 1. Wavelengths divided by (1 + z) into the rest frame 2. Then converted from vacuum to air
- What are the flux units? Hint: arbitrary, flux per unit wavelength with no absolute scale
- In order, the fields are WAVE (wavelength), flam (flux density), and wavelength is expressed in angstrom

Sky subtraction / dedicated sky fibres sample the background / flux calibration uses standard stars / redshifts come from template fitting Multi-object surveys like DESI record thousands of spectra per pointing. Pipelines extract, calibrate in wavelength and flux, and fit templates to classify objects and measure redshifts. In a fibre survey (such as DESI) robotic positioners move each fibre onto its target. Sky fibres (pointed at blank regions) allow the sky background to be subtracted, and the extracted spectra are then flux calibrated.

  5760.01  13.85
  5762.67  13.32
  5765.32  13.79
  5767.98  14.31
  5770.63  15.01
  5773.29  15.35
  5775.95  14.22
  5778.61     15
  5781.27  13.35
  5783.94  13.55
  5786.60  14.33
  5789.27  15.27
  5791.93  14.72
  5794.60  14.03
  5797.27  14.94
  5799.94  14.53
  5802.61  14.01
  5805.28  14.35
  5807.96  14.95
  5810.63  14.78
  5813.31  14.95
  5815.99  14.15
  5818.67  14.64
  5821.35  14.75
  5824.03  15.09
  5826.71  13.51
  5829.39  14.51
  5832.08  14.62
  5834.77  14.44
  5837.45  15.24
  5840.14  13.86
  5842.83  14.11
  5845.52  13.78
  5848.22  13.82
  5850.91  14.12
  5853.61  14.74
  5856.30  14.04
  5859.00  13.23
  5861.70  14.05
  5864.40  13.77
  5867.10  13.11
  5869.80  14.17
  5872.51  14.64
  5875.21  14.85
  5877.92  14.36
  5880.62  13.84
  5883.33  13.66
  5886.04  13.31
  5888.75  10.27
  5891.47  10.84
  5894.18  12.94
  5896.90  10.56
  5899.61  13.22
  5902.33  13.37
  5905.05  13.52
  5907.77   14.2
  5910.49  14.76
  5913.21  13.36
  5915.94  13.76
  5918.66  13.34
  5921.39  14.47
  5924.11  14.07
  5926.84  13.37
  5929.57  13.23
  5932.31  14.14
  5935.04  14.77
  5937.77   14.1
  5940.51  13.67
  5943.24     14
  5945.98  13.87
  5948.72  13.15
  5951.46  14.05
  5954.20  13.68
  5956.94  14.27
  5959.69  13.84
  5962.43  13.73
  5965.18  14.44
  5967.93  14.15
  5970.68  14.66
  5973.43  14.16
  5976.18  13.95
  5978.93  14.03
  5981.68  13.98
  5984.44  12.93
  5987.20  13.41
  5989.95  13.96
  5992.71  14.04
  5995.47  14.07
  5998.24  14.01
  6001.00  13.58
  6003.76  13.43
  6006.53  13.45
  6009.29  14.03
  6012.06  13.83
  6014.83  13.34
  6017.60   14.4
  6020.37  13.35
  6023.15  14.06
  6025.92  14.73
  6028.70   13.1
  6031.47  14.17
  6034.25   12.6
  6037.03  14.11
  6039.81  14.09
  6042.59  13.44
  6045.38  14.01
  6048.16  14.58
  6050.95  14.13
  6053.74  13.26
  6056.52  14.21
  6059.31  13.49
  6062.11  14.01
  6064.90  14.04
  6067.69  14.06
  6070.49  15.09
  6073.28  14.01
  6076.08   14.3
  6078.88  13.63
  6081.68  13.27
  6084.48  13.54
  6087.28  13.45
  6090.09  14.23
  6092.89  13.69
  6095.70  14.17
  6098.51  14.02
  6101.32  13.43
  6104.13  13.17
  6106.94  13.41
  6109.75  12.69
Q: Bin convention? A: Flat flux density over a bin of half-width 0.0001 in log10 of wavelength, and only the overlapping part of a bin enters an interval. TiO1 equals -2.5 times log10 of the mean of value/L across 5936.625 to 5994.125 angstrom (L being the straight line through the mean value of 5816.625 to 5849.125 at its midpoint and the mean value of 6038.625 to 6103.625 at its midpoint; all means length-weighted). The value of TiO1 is 0.02 mag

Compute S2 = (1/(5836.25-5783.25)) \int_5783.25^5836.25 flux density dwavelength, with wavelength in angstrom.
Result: 14.5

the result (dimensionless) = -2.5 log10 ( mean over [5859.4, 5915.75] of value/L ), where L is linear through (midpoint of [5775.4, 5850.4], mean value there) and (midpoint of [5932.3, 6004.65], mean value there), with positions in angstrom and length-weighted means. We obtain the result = 0.066 mag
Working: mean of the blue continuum 14.4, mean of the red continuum 13.9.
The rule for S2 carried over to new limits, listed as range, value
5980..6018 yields 13.7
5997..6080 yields 13.9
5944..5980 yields 14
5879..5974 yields 13.6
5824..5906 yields 13.6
